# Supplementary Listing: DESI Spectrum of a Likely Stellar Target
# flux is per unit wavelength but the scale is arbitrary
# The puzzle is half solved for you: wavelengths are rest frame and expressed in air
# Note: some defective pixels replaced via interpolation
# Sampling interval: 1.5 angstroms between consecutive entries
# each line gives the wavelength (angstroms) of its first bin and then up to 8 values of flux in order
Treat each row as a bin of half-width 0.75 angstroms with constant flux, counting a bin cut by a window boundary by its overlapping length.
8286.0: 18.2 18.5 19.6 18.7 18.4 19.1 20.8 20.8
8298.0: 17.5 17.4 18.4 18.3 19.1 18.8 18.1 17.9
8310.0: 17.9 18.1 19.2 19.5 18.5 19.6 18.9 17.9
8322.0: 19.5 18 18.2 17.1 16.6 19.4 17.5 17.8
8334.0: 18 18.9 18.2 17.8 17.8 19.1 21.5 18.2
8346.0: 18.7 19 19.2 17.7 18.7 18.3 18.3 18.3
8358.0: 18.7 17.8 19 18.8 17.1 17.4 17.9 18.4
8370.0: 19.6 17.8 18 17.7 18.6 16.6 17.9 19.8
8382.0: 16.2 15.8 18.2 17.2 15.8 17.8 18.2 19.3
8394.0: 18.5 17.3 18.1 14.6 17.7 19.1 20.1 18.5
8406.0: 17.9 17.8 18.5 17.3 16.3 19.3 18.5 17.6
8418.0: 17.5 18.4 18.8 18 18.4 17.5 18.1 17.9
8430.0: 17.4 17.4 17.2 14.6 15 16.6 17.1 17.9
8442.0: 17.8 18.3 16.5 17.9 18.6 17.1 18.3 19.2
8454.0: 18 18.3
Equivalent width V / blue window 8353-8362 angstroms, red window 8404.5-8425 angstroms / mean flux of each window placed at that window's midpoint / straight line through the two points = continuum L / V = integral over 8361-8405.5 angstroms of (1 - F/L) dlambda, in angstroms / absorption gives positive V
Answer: 0.9 angstroms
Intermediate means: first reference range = 18.4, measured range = 17.9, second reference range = 18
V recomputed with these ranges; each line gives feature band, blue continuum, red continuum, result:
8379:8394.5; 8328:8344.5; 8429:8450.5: 0.1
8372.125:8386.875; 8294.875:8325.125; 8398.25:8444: 0.4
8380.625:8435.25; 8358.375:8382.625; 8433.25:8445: -1.2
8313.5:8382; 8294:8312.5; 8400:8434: 0.1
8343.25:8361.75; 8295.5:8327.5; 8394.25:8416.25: -0.3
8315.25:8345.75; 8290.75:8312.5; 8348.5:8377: 0.0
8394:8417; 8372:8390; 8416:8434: -0.4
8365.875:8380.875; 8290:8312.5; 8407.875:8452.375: -0.1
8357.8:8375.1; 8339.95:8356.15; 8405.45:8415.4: 0.3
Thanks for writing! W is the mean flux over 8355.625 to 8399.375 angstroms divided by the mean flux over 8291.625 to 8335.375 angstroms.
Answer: 1.0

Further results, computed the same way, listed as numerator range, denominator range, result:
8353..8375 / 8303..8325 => 0.98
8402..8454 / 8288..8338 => 0.96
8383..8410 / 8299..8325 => 0.96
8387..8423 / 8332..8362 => 0.97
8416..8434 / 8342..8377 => 0.96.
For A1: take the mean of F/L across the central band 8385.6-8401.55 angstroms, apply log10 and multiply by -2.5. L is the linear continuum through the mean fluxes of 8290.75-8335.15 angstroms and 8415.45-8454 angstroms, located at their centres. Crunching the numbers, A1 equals 0.02 mag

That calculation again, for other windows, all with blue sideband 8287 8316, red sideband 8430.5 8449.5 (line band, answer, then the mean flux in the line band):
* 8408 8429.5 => -0.04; 18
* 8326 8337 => 0.03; 17.9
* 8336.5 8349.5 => -0.04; 18.8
